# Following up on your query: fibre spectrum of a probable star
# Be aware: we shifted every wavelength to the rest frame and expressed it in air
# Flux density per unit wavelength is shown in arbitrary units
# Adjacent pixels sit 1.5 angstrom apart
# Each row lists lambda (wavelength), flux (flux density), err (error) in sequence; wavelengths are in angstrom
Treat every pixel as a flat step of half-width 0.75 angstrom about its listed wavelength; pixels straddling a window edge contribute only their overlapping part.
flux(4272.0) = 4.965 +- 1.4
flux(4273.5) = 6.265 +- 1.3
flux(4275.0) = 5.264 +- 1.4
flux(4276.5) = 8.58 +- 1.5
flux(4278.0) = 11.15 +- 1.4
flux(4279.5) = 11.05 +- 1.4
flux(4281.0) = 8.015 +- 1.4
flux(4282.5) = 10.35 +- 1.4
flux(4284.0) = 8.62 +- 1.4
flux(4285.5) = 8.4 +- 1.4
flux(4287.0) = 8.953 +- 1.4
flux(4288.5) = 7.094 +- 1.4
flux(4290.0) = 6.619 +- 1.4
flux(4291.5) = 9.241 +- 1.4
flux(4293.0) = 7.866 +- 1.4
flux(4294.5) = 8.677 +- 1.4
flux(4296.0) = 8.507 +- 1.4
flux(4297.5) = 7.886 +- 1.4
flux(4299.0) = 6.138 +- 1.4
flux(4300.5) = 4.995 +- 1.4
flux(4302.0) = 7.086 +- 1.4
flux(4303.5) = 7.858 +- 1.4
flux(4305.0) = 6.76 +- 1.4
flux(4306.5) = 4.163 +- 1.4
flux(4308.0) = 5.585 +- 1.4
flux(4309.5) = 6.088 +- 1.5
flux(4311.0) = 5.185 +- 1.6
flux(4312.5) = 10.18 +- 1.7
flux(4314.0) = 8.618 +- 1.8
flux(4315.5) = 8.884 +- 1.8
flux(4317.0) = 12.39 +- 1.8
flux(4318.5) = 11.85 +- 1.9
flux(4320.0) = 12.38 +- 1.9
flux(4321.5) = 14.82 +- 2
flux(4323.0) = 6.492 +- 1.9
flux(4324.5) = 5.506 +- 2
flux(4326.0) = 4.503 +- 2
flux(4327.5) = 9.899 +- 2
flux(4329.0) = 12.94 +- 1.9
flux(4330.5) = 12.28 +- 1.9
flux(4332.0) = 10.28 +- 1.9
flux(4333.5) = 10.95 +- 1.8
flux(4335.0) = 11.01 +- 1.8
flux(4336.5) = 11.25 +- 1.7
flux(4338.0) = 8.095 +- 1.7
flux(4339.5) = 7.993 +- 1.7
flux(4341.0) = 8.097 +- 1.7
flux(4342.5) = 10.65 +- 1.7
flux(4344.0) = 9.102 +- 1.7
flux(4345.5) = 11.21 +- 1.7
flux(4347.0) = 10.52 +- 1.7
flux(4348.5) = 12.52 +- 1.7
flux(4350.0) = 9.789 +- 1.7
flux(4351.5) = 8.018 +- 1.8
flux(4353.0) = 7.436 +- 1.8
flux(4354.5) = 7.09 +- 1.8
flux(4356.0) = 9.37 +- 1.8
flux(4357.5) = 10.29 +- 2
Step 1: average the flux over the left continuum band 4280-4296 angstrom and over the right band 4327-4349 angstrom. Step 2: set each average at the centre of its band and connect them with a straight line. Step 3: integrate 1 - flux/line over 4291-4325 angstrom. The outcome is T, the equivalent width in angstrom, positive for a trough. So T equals 4.1 angstrom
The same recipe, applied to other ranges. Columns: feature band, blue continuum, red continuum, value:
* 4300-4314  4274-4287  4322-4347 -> 4.0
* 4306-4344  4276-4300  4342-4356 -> -0.3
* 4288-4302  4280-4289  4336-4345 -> 2.1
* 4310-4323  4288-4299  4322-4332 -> -2.5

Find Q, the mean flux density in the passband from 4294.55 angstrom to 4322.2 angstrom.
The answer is 8.3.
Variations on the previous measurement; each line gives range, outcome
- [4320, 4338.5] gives 9.96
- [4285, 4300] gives 7.88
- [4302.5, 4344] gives 9.05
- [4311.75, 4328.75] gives 9.69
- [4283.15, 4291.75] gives 8.12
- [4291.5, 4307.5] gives 7.08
